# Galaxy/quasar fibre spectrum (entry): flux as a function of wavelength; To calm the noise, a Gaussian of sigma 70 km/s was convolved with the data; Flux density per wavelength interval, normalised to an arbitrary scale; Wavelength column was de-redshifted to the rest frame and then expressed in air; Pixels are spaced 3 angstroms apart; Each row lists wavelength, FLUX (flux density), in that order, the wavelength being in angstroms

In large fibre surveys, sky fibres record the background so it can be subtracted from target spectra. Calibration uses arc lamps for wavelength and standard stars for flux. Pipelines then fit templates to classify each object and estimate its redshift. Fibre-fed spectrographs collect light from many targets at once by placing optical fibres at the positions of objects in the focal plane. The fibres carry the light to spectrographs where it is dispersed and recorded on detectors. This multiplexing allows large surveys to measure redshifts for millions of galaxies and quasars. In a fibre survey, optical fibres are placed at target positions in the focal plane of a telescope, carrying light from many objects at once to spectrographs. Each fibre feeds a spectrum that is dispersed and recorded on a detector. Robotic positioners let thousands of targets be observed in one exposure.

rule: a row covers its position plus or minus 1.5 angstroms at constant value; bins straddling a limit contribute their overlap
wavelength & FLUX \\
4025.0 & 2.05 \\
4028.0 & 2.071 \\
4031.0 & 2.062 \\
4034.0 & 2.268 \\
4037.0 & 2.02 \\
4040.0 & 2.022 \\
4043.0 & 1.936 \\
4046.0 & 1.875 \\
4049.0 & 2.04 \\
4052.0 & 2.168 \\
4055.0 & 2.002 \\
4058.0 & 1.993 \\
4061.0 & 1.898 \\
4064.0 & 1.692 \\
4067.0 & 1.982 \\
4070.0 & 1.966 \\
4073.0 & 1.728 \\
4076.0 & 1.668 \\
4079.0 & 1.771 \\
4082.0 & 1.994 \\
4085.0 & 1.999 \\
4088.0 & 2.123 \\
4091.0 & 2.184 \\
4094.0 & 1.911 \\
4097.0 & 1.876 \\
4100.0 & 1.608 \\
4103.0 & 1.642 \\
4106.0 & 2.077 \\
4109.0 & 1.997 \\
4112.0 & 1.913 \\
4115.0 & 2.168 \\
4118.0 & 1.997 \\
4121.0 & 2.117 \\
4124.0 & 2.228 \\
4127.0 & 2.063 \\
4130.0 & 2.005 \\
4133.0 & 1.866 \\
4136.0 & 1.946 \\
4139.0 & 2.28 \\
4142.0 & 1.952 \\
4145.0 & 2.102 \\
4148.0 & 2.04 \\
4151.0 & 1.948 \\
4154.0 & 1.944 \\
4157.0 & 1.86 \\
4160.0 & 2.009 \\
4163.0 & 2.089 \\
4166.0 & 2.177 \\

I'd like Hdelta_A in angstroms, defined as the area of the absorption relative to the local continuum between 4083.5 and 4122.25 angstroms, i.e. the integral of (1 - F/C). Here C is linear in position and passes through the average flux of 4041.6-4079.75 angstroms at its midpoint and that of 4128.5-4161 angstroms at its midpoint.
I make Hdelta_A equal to -0.38 angstroms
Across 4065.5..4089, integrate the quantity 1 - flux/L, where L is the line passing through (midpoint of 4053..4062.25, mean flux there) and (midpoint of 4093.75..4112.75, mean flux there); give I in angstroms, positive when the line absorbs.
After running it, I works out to 0.3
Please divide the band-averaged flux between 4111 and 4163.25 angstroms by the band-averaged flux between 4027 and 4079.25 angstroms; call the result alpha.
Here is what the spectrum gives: 1.04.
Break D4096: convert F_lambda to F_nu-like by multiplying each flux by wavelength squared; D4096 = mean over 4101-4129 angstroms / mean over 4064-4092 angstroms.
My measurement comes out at 1.1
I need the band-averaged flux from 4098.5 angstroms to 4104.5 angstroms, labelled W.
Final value 1.62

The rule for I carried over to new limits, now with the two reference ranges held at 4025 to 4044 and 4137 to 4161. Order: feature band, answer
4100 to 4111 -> 0.9 angstroms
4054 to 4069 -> 1.0 angstroms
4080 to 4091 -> 0.0 angstroms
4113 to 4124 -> -0.4 angstroms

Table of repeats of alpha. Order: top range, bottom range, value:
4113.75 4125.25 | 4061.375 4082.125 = 1.17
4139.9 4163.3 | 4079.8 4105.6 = 1.04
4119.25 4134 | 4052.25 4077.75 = 1.10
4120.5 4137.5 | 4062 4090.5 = 1.07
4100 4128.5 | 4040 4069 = 1.02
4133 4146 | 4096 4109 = 1.12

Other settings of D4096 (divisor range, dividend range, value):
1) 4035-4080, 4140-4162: 1.08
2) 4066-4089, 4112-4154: 1.11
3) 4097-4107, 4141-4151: 1.16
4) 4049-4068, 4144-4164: 1.06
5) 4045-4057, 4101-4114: 0.97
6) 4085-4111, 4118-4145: 1.08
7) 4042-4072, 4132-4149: 1.09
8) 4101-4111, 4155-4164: 1.07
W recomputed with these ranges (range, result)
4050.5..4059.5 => 2.05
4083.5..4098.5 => 2.02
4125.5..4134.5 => 1.98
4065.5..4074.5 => 1.89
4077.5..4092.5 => 2.01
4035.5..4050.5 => 1.98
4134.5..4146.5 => 2.07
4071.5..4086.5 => 1.83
